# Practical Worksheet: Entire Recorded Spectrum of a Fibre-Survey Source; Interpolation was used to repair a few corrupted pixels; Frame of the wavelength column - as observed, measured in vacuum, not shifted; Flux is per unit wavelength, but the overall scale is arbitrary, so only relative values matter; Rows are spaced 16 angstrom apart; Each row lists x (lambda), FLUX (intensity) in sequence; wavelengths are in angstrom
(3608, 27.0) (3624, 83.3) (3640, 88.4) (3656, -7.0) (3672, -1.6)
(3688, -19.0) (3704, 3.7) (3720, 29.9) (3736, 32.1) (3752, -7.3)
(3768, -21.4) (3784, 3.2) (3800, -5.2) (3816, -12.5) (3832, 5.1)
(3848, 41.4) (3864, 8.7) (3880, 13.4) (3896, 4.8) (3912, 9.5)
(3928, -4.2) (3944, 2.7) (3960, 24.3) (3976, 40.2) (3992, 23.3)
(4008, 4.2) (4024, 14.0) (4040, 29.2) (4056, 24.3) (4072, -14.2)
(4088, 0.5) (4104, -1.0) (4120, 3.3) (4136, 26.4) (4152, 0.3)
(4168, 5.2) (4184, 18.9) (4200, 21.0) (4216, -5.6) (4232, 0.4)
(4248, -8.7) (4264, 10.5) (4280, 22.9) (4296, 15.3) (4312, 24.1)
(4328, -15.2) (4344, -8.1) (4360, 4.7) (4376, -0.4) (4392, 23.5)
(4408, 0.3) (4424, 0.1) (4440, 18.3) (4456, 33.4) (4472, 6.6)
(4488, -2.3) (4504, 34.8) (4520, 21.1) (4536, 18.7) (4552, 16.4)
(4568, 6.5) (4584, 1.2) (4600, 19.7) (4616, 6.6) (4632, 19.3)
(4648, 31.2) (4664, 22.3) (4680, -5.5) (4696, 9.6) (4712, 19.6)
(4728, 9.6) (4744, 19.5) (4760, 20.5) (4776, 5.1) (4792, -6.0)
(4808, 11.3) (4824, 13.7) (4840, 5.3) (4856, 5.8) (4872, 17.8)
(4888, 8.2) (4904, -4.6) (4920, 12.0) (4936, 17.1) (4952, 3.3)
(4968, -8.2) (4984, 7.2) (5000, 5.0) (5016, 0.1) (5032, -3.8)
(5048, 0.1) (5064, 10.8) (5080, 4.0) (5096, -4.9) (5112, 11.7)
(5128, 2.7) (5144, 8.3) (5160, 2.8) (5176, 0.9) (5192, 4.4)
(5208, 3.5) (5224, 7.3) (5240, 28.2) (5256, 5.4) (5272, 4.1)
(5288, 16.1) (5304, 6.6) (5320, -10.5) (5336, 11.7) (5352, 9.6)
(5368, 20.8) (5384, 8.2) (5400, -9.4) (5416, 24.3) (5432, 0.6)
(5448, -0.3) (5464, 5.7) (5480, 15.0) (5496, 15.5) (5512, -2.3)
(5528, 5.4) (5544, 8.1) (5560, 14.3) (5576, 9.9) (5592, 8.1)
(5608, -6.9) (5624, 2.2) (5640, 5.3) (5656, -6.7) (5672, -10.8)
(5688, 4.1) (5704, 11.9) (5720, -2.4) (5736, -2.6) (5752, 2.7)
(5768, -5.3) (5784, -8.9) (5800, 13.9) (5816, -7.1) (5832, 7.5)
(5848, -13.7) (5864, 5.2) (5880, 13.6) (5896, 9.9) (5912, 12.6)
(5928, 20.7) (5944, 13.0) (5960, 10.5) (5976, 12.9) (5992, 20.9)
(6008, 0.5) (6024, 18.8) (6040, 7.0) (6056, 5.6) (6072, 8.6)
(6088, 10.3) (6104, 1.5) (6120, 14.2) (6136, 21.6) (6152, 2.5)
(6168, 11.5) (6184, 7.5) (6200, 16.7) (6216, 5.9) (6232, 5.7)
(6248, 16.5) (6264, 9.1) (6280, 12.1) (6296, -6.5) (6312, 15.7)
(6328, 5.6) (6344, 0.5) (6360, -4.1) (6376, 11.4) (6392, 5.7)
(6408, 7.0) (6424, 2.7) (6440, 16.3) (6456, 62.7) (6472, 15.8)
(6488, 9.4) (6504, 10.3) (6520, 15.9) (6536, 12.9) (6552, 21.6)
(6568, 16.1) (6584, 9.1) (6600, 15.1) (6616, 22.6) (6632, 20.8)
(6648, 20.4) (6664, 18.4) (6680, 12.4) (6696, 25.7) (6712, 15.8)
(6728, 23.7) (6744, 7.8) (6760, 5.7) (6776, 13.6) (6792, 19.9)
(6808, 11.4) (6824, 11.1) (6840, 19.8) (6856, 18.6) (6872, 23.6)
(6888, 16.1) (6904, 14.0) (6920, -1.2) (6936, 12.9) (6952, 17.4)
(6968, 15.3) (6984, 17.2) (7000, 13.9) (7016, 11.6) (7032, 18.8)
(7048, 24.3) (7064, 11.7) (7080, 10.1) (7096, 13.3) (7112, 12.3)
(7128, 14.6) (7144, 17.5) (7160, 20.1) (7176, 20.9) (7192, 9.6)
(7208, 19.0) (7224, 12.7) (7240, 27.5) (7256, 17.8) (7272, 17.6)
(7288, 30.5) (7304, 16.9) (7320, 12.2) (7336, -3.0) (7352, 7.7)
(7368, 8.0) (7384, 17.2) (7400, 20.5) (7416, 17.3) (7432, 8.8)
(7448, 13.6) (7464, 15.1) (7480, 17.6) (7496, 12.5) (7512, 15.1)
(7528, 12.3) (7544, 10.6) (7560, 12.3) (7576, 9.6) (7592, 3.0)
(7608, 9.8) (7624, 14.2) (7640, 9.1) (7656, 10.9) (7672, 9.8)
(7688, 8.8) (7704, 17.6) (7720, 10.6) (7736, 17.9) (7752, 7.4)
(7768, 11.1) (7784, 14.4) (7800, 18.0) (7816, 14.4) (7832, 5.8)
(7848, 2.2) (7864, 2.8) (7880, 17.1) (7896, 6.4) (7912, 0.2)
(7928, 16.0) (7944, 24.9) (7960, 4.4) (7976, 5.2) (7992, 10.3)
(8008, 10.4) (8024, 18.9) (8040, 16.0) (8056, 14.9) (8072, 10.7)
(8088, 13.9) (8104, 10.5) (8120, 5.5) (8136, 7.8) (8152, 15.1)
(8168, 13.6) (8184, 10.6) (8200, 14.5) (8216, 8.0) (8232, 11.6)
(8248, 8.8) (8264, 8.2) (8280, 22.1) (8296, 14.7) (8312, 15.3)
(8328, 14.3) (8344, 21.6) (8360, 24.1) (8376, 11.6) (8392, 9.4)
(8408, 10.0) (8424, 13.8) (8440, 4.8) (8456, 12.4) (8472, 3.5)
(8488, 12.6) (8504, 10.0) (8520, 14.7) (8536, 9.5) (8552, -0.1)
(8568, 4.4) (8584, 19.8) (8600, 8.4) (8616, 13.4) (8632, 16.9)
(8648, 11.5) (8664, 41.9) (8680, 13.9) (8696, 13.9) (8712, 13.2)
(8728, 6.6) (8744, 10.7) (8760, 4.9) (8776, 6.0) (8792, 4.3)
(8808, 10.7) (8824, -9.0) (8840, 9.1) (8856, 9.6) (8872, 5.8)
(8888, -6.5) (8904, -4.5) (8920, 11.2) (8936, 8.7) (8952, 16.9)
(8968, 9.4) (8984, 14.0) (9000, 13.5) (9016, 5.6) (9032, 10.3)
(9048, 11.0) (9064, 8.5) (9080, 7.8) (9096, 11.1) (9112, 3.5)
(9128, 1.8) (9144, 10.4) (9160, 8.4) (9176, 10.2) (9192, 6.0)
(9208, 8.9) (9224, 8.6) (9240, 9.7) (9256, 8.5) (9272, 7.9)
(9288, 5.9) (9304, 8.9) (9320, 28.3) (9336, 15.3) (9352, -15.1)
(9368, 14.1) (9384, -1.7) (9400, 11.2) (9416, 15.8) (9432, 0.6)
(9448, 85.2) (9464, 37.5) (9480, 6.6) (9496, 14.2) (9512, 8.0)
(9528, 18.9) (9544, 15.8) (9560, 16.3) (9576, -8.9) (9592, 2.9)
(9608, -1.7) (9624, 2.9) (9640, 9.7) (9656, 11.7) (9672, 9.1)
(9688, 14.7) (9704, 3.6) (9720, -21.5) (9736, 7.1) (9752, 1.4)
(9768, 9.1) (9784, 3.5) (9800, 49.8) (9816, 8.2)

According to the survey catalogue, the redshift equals 0.731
